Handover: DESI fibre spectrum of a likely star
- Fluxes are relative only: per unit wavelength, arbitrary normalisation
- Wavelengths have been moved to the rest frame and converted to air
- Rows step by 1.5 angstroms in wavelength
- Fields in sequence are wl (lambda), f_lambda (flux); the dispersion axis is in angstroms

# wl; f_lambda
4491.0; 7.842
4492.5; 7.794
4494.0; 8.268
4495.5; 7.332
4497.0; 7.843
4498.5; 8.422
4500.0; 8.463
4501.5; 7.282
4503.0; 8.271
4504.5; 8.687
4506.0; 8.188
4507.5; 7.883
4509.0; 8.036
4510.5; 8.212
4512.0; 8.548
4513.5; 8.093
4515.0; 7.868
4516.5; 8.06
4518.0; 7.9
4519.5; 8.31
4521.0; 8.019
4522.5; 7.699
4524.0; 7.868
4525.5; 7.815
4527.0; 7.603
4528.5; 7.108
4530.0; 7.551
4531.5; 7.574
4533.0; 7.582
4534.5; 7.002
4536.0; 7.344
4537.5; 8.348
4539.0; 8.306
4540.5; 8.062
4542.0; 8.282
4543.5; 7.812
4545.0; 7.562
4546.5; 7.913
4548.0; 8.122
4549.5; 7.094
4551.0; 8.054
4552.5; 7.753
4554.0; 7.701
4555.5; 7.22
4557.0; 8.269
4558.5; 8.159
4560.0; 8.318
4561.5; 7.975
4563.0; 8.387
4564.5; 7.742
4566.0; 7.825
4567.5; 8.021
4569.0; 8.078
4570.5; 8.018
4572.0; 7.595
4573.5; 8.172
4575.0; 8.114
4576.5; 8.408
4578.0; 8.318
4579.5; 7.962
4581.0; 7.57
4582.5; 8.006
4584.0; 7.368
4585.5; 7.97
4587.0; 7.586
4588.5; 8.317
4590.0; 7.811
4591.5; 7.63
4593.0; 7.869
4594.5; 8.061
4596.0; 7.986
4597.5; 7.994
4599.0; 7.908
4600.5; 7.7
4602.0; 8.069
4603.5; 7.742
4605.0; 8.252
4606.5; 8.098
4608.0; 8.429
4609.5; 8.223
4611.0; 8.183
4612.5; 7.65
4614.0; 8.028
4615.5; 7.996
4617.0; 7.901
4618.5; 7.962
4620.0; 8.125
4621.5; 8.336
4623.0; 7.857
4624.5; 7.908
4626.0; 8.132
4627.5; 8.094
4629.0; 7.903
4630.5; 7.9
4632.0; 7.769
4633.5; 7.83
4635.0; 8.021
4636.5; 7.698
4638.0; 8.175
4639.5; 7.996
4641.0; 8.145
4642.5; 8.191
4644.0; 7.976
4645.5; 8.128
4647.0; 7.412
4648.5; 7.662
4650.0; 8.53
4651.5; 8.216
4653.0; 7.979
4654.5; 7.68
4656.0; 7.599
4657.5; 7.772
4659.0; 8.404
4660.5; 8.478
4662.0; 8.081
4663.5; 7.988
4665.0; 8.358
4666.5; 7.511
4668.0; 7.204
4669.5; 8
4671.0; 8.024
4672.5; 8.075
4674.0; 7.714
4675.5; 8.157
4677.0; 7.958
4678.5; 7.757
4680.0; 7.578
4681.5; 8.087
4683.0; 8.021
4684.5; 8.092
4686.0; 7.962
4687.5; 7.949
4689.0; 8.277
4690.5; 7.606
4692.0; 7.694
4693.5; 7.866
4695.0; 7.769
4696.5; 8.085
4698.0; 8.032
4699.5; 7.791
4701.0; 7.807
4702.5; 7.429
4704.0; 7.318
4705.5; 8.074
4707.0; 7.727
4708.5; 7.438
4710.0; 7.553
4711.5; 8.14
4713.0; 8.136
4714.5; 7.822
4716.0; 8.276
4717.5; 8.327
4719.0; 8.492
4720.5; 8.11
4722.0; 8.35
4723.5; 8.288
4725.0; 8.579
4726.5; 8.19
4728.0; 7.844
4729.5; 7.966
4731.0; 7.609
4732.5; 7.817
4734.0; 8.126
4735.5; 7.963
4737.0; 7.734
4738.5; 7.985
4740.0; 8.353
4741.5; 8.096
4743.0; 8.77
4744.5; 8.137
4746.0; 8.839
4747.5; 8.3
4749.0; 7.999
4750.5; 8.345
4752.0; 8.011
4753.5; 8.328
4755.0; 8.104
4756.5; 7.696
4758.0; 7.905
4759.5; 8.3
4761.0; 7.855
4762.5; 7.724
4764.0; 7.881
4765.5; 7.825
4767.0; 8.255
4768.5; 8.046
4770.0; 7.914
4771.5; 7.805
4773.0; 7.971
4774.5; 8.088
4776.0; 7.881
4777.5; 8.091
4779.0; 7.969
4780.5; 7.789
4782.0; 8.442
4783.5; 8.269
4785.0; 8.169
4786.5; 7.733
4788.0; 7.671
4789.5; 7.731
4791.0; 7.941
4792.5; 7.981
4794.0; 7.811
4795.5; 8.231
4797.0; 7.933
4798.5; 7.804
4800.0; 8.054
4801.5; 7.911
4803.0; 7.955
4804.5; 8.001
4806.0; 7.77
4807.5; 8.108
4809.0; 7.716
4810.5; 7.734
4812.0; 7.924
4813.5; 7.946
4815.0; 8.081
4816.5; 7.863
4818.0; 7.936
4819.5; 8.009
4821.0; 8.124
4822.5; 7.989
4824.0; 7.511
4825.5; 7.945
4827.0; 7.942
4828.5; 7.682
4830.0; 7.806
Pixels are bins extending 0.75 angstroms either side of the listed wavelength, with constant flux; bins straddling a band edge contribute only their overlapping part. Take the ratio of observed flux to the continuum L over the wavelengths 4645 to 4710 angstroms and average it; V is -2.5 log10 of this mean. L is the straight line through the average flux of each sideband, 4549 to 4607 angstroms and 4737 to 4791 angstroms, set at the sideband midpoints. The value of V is 0.02 mag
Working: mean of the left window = 7.93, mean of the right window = 8.06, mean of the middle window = 7.89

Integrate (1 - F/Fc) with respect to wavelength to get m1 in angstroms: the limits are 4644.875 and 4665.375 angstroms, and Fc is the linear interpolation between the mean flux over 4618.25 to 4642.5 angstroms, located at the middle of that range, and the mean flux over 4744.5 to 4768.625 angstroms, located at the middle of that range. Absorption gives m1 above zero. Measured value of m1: 0.0 angstroms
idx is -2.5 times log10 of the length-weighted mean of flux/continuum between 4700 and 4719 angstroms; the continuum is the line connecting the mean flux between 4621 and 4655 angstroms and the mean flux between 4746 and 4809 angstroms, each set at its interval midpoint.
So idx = 0.017 mag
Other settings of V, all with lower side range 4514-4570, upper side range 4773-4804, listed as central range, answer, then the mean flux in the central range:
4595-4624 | -0.019 mag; 8.02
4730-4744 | -0.014 mag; 8.05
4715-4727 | -0.051 mag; 8.32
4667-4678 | 0.007 mag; 7.87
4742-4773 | -0.019 mag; 8.1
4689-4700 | 0.008 mag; 7.87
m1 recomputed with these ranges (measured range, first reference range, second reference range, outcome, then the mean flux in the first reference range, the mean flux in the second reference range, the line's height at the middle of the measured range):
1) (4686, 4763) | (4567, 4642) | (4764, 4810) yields -0.51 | 7.98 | 7.96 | 7.97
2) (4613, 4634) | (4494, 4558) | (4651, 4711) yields -0.26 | 7.89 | 7.88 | 7.88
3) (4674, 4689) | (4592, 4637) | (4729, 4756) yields 0.20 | 7.99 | 8.14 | 8.06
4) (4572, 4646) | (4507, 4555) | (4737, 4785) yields -0.54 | 7.84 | 8.09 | 7.93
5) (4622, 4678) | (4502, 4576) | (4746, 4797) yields 0.03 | 7.92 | 8.01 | 7.96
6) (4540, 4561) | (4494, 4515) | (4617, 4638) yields 0.44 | 8.09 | 7.97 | 8.05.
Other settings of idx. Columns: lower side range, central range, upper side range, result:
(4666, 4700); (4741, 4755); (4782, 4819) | -0.05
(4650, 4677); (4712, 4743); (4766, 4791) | -0.02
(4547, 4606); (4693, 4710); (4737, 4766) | 0.04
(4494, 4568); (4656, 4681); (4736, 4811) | 0.01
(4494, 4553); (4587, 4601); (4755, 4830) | 0.00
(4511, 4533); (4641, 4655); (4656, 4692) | -0.01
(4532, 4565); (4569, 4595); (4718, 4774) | 0.00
